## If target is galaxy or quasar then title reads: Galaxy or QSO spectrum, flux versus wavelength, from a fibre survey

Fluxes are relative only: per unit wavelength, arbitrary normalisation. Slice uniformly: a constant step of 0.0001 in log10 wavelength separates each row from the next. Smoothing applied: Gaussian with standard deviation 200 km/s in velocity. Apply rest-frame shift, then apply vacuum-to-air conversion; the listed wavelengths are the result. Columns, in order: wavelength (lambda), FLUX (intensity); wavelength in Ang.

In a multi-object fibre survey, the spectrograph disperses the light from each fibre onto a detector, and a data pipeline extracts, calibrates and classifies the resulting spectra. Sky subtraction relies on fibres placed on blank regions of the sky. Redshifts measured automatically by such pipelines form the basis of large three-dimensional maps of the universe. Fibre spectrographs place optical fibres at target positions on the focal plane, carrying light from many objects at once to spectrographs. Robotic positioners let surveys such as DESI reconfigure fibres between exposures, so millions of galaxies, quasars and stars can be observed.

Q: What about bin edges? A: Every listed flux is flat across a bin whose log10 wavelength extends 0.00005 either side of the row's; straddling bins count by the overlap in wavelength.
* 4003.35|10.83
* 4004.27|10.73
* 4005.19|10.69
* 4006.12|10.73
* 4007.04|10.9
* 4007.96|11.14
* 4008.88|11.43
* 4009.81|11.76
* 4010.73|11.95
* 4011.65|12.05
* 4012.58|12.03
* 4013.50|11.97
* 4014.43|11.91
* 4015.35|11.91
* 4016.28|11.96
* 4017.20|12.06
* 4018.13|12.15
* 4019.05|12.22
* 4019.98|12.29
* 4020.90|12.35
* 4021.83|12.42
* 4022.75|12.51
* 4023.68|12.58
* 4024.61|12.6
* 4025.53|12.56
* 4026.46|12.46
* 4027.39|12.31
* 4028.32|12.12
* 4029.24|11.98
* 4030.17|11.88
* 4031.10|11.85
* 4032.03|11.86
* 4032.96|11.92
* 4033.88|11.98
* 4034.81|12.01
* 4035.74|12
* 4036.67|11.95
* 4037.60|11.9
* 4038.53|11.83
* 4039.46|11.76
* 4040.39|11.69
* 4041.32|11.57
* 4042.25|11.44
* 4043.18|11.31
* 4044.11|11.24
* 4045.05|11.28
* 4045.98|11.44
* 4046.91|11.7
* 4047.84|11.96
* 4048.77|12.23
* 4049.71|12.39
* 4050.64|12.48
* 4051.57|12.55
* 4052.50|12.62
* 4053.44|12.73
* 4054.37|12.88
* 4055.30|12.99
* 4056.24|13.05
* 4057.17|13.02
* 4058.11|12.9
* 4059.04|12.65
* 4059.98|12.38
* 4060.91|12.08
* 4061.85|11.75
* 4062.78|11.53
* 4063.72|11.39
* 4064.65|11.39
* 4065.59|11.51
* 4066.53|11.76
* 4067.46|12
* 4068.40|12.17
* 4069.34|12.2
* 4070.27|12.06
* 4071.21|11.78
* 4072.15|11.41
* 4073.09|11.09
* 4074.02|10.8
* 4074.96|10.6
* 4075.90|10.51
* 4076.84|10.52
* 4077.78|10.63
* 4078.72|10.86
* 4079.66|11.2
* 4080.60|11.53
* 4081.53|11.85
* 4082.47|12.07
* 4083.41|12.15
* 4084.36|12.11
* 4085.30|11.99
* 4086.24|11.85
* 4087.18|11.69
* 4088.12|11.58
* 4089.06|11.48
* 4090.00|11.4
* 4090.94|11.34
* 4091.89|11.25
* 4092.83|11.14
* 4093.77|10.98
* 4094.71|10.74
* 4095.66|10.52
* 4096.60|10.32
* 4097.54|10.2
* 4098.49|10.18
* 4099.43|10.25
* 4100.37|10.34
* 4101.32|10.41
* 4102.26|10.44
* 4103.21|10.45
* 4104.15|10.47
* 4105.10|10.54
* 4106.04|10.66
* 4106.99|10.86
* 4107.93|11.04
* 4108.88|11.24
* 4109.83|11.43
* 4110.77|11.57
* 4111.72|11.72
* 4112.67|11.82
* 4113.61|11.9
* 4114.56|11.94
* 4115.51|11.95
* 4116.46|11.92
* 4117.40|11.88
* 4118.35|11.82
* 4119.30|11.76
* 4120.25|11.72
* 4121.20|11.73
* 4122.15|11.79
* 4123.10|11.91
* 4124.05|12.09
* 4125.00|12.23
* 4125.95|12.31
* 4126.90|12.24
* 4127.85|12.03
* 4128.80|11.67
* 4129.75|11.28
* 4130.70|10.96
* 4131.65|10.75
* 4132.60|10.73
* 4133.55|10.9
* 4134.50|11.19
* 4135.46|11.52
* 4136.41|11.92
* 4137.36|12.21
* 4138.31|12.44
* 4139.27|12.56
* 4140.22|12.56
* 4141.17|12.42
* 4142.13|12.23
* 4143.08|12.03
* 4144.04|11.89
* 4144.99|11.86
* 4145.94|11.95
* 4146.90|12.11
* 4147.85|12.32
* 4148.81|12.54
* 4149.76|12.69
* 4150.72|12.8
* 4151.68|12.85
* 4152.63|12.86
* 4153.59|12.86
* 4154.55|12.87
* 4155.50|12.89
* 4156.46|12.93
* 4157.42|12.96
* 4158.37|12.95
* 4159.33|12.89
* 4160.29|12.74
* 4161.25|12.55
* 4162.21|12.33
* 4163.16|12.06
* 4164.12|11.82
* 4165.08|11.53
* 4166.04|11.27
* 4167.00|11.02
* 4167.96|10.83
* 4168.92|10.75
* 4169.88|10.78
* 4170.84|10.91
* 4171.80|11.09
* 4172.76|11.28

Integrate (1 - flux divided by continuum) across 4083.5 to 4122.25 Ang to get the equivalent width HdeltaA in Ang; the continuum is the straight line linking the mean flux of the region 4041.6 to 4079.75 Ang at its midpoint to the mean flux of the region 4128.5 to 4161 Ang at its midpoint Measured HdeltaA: 2.5 Ang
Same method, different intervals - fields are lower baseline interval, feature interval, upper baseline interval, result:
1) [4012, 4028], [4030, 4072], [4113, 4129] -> 0.45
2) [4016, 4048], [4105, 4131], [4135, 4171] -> 0.99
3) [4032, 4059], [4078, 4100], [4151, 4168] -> 1.76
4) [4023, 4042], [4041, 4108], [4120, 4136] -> 1.96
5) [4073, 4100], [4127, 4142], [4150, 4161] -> 0.76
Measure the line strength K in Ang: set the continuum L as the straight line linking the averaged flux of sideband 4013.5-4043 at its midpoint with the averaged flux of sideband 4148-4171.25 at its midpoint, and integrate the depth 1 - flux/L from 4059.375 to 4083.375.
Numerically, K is 1.19 Ang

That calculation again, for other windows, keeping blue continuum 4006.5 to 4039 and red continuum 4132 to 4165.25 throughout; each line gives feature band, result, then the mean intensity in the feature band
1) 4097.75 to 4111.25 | 1.7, 10.7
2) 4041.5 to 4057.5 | -0.1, 12.2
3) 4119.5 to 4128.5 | 0.2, 12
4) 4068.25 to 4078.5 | 0.8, 11.2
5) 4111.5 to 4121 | 0.3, 11.8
